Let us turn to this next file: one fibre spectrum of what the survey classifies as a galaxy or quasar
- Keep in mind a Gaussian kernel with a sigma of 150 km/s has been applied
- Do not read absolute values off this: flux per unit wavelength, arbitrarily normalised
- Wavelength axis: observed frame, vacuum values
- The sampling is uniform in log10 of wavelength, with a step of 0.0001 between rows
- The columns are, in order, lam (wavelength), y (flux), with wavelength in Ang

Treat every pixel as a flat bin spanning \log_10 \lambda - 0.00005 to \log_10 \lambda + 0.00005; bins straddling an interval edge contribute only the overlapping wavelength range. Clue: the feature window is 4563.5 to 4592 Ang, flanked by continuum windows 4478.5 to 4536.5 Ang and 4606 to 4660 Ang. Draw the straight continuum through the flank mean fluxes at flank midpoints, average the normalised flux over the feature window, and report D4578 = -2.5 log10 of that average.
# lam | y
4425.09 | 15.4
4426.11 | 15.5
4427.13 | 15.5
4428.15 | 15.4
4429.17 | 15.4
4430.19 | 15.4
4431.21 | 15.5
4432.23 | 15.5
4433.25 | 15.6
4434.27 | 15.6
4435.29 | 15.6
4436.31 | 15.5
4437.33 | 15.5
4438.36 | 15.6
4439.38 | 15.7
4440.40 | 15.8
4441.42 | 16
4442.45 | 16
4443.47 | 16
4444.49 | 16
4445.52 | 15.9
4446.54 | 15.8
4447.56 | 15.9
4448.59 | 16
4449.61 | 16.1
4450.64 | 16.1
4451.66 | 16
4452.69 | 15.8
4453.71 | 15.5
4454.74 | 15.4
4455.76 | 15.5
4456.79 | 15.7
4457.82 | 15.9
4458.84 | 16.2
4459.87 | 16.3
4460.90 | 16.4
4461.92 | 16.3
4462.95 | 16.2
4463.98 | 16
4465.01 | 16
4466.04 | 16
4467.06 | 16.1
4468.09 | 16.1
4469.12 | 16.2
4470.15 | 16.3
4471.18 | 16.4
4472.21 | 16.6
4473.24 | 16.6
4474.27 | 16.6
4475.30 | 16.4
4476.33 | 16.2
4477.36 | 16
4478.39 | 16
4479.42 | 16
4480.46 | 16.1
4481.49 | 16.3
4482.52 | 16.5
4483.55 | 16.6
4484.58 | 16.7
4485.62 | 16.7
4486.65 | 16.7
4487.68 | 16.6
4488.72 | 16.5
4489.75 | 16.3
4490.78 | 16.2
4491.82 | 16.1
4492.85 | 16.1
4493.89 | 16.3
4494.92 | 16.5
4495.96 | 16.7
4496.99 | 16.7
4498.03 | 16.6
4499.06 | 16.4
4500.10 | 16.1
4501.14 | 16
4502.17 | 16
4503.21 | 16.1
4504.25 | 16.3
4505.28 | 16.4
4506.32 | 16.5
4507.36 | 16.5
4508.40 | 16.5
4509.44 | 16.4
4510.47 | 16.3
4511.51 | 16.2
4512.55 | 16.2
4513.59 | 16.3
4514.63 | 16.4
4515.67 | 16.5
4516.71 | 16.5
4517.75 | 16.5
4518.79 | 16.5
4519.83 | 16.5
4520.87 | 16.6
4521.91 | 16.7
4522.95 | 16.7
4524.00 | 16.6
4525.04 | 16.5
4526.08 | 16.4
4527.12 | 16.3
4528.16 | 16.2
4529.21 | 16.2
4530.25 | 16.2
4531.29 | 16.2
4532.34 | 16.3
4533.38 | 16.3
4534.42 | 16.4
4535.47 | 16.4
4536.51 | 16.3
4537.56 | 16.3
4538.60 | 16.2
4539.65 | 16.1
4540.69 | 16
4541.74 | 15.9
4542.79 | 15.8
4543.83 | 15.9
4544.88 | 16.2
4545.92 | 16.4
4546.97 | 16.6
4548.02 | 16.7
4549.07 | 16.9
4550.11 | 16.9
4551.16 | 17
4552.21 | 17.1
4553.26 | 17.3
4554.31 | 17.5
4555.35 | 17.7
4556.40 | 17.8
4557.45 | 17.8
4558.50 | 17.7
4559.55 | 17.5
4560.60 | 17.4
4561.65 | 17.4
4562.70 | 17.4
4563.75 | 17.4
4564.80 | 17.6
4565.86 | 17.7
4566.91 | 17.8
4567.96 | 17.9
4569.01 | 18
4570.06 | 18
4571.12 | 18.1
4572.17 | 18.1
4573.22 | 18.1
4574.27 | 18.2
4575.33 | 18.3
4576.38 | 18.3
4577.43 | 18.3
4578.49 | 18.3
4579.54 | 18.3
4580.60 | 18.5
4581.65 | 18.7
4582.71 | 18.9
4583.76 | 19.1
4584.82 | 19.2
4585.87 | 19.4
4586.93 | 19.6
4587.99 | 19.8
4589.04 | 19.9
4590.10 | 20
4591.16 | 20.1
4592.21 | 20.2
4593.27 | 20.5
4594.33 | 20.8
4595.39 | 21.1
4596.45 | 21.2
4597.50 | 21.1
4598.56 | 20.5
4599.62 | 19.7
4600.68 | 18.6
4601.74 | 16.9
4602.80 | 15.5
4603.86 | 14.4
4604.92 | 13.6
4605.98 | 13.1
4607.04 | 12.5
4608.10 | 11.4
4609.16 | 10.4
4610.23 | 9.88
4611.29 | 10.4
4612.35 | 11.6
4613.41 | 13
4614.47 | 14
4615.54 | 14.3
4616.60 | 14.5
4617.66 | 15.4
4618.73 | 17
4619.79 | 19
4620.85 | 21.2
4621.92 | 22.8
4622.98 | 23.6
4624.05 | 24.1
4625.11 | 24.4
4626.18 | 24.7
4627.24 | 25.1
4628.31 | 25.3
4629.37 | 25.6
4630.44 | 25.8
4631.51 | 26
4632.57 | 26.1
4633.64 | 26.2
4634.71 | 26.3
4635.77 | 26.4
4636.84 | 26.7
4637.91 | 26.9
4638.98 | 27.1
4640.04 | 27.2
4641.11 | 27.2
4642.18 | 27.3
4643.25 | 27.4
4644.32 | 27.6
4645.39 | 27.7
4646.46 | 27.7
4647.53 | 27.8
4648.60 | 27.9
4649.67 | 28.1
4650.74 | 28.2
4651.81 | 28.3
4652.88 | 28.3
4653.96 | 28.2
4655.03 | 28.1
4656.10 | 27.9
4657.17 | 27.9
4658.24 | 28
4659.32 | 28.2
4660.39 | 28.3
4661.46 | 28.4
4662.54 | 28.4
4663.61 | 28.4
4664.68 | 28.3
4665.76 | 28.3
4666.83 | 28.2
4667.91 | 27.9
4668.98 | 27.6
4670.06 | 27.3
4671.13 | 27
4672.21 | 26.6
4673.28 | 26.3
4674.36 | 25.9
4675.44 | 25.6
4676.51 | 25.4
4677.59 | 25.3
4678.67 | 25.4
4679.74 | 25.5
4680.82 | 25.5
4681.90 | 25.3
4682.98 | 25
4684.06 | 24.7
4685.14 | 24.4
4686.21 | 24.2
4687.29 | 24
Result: 0.09 mag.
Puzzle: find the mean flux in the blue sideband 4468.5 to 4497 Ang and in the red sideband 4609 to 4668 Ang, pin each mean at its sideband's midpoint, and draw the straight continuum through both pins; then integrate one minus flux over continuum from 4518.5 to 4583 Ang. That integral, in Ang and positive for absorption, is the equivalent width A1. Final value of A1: 8.9 Ang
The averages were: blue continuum 16.4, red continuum 24.3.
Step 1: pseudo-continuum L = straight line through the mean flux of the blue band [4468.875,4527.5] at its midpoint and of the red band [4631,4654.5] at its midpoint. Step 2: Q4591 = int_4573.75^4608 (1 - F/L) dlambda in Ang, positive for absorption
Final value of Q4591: 7.2 Ang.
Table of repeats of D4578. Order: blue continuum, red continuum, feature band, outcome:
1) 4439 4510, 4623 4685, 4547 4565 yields 0.21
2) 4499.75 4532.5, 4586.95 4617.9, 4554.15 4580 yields -0.09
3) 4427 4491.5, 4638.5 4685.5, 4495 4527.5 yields 0.15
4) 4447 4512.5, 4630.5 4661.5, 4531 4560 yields 0.23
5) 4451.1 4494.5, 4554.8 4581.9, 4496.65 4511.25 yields 0.03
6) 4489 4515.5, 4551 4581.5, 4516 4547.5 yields 0.05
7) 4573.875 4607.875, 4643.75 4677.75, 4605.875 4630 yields 0.25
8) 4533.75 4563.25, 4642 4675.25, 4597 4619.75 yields 0.47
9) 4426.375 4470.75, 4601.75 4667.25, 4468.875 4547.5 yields 0.11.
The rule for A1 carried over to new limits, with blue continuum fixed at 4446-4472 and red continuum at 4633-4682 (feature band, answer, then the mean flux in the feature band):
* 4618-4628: 1.2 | 22.4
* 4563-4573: 2.0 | 17.8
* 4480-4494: 0.9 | 16.4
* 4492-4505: 1.4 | 16.3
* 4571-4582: 2.1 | 18.3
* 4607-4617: 5.1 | 12.2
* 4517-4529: 1.9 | 16.5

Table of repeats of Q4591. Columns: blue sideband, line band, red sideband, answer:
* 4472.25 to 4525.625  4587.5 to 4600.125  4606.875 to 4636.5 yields -1.0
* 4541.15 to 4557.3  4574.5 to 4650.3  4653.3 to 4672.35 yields 8.1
